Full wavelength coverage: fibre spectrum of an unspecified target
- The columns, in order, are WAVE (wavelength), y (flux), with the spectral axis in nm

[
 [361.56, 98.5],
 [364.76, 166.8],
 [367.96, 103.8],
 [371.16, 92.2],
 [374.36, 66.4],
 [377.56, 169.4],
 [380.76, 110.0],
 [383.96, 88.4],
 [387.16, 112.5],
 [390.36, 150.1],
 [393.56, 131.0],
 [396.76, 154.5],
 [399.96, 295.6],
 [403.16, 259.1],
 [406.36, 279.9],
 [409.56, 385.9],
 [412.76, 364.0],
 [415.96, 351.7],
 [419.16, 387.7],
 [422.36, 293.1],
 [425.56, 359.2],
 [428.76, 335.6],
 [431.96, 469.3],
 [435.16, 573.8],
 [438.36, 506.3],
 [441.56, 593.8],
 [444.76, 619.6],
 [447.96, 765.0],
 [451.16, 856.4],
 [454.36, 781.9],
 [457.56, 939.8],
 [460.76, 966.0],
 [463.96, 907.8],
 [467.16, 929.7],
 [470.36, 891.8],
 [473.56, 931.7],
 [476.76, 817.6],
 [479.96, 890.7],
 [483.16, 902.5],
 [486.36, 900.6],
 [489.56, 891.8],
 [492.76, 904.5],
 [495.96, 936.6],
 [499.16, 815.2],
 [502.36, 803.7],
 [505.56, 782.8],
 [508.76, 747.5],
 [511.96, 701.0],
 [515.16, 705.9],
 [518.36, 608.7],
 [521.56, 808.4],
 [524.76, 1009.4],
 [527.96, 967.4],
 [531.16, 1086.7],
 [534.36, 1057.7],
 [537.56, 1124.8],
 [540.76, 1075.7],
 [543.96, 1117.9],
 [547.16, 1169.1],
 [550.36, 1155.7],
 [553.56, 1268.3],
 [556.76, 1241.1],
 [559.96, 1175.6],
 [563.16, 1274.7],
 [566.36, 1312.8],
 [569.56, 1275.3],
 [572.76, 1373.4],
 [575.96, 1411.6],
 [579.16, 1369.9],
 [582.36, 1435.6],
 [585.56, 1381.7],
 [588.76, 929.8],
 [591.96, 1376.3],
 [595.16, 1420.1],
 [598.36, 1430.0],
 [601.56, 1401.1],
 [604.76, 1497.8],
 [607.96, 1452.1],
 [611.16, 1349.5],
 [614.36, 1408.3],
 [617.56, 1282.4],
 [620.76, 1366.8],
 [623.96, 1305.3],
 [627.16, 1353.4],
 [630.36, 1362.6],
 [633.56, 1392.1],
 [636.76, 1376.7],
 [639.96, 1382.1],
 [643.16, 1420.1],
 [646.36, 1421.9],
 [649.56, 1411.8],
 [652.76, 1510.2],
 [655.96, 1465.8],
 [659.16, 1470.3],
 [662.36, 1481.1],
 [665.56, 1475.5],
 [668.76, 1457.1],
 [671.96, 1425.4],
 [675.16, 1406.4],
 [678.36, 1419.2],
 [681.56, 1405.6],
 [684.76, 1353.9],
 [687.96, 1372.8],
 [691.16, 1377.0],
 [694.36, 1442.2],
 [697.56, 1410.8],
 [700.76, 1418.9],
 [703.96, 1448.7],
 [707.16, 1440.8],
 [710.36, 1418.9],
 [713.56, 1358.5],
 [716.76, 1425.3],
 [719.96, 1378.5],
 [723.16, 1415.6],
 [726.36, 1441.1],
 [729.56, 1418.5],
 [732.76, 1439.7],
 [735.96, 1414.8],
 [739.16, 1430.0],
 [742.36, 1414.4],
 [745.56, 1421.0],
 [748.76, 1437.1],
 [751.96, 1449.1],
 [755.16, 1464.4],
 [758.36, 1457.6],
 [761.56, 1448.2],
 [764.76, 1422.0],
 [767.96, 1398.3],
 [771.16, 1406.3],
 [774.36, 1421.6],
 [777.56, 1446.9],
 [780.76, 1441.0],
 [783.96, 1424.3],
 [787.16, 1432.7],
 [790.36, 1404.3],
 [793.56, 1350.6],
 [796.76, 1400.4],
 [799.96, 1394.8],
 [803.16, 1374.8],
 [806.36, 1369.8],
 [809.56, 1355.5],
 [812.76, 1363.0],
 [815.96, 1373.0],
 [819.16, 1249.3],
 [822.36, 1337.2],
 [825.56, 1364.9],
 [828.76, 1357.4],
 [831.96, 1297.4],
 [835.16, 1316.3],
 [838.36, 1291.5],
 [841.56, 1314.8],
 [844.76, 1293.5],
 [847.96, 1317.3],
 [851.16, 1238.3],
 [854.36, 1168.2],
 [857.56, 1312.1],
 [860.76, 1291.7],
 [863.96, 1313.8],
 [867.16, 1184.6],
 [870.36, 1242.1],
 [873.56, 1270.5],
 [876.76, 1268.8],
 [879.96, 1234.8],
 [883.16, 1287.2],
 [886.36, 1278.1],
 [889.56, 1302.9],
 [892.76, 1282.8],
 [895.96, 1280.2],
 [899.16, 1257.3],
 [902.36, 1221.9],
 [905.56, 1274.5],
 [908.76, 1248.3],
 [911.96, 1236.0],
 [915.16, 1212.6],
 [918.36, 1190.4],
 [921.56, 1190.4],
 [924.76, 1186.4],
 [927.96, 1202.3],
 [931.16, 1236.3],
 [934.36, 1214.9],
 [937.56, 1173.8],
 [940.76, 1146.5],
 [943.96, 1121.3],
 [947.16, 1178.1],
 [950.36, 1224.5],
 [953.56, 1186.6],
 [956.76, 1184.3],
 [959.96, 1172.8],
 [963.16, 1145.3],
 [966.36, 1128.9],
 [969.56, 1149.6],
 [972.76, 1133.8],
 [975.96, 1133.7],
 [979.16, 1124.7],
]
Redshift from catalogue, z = 0.00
